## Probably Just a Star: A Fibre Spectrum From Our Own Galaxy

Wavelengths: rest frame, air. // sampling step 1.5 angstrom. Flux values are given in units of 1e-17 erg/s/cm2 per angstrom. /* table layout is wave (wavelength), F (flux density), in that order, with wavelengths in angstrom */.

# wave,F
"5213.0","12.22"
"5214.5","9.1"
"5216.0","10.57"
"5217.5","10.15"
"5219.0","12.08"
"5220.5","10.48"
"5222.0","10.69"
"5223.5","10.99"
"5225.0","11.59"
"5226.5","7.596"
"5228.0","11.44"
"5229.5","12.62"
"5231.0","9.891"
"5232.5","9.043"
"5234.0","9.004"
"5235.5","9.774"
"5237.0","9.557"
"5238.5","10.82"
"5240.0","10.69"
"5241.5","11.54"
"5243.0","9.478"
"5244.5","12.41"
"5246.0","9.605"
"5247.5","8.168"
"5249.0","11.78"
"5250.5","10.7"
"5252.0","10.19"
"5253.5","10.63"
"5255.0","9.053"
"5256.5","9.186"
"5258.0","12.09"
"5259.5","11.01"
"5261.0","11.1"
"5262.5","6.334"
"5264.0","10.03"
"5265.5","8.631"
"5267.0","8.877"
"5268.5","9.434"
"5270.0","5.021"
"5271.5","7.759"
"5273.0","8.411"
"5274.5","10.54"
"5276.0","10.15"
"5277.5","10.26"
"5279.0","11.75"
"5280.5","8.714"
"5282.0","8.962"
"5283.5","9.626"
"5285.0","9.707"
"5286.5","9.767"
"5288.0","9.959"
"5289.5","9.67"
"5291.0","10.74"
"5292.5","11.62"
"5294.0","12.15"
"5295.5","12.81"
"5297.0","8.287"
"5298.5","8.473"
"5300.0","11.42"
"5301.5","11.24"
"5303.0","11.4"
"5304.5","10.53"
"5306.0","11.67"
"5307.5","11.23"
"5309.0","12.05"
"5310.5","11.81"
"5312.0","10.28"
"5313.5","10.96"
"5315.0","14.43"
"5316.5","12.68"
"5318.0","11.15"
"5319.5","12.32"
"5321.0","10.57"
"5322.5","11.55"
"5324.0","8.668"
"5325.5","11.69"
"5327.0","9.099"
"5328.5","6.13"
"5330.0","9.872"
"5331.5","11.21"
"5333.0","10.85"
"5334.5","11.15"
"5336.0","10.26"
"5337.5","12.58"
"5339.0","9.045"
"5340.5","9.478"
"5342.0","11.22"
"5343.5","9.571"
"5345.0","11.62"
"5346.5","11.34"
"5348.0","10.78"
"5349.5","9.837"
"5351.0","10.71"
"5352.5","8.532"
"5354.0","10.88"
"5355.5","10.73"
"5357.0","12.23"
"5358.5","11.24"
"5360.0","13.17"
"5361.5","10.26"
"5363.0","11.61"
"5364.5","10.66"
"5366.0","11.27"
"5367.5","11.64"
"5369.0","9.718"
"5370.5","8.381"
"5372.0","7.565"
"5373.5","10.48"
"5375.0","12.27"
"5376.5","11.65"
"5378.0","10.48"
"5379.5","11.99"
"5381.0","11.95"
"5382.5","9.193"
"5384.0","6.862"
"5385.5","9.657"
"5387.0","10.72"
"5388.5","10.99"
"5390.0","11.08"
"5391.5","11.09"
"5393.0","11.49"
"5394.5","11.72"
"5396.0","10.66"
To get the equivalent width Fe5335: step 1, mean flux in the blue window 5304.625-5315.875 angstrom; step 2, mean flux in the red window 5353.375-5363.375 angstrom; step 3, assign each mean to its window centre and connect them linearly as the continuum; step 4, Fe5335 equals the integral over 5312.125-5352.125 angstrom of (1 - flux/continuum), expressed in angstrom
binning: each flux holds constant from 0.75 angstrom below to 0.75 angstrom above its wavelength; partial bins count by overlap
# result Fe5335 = 3.1 angstrom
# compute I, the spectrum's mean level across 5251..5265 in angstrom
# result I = 9.95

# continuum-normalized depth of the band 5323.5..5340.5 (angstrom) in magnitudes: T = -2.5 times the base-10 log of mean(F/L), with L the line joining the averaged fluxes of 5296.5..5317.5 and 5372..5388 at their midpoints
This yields 0.09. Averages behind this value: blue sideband 11.2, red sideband 10.4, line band 10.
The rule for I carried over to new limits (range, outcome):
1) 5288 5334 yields 10.9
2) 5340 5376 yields 10.6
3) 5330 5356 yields 10.6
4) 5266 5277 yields 8.64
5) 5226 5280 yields 9.85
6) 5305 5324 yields 11.6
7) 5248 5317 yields 10.3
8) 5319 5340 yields 10.3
